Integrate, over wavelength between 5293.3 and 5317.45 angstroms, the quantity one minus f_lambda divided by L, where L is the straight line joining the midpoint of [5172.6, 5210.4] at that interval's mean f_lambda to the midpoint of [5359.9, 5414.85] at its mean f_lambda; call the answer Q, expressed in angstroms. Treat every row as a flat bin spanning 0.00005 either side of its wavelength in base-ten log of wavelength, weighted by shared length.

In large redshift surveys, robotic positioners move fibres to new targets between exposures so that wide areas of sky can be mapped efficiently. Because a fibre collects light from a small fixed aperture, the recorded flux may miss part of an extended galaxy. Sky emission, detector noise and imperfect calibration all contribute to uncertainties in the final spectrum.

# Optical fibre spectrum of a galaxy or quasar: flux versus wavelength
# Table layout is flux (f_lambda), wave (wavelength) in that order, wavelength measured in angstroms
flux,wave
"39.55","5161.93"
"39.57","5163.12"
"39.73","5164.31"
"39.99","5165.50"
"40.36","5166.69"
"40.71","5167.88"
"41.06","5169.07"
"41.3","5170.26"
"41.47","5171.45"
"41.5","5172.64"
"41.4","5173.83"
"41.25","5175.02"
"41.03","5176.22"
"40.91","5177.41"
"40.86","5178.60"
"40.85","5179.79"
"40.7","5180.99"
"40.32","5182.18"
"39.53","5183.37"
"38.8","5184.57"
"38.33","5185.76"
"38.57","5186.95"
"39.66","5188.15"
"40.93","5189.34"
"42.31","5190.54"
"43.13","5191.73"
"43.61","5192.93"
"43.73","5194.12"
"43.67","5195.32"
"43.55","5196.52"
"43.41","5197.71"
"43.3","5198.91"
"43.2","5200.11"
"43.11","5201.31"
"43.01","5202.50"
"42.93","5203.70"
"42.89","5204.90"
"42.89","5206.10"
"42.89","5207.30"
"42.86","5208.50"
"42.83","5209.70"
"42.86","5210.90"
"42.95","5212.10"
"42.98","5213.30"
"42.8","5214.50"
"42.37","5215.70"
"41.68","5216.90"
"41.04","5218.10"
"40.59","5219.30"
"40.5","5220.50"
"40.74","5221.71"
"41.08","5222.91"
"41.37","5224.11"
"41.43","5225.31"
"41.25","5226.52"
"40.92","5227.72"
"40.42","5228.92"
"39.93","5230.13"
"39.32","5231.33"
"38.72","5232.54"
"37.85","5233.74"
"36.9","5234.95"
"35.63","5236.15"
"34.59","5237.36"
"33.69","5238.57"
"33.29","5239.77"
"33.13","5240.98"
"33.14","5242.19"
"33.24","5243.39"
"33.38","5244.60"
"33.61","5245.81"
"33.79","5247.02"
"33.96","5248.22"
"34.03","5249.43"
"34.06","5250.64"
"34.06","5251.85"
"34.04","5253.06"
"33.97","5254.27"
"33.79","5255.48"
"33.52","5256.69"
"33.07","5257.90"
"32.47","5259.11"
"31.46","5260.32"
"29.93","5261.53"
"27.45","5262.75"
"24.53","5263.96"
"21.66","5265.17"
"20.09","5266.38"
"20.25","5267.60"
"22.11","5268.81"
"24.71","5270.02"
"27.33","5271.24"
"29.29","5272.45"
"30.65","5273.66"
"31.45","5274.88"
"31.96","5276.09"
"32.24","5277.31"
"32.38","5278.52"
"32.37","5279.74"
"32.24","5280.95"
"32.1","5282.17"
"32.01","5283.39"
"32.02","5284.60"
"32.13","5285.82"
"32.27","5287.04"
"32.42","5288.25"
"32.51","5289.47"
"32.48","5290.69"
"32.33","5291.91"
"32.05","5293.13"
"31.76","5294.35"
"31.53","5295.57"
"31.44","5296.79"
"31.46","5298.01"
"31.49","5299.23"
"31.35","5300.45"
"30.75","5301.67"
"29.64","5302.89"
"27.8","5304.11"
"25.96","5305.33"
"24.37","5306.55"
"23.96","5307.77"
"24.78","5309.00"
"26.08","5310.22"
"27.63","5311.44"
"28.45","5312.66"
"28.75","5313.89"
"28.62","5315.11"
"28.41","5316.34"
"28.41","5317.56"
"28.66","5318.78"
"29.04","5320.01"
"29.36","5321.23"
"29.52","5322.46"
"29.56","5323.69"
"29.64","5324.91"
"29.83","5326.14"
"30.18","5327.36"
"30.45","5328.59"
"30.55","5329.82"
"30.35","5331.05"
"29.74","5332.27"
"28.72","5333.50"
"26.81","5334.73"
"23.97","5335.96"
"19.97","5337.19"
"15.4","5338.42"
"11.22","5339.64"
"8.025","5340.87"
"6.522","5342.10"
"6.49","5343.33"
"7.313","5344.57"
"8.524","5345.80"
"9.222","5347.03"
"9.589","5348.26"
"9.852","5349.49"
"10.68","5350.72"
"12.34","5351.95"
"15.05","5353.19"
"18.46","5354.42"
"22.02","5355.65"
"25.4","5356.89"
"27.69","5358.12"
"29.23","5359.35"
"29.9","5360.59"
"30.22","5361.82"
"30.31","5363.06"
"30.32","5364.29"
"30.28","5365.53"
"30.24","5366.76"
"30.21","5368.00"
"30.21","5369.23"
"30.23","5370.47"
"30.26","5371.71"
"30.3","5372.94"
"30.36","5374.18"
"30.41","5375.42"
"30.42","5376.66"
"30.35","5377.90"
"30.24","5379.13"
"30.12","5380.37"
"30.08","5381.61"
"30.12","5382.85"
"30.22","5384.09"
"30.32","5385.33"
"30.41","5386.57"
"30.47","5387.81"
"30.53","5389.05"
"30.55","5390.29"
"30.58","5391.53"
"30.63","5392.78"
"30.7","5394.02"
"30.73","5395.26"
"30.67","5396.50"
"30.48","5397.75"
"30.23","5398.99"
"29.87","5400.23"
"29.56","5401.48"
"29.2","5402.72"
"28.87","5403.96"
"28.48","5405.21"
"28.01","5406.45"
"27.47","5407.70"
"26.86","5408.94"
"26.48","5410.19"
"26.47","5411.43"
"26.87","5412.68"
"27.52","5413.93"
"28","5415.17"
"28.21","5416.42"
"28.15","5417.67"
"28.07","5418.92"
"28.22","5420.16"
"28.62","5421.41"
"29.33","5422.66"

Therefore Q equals 4.22 angstroms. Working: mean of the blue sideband 41.8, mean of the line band 28.7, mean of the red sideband 29.7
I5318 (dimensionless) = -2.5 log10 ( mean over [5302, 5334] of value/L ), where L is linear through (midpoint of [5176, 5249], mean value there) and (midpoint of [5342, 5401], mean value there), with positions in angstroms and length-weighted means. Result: 0.07 mag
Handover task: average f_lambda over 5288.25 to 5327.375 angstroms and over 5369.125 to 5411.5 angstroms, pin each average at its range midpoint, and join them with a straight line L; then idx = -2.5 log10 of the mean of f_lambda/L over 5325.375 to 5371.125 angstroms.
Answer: 0.33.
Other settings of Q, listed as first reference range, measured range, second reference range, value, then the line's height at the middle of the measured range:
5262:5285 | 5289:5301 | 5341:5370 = -2.7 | 26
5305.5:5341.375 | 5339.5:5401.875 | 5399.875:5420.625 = 5.3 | 27.2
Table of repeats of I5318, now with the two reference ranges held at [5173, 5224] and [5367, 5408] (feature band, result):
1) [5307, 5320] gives 0.25 mag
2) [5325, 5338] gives 0.20 mag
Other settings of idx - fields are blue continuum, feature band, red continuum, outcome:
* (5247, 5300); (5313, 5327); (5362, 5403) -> 0.053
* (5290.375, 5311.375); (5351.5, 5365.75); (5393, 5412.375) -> 0.160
